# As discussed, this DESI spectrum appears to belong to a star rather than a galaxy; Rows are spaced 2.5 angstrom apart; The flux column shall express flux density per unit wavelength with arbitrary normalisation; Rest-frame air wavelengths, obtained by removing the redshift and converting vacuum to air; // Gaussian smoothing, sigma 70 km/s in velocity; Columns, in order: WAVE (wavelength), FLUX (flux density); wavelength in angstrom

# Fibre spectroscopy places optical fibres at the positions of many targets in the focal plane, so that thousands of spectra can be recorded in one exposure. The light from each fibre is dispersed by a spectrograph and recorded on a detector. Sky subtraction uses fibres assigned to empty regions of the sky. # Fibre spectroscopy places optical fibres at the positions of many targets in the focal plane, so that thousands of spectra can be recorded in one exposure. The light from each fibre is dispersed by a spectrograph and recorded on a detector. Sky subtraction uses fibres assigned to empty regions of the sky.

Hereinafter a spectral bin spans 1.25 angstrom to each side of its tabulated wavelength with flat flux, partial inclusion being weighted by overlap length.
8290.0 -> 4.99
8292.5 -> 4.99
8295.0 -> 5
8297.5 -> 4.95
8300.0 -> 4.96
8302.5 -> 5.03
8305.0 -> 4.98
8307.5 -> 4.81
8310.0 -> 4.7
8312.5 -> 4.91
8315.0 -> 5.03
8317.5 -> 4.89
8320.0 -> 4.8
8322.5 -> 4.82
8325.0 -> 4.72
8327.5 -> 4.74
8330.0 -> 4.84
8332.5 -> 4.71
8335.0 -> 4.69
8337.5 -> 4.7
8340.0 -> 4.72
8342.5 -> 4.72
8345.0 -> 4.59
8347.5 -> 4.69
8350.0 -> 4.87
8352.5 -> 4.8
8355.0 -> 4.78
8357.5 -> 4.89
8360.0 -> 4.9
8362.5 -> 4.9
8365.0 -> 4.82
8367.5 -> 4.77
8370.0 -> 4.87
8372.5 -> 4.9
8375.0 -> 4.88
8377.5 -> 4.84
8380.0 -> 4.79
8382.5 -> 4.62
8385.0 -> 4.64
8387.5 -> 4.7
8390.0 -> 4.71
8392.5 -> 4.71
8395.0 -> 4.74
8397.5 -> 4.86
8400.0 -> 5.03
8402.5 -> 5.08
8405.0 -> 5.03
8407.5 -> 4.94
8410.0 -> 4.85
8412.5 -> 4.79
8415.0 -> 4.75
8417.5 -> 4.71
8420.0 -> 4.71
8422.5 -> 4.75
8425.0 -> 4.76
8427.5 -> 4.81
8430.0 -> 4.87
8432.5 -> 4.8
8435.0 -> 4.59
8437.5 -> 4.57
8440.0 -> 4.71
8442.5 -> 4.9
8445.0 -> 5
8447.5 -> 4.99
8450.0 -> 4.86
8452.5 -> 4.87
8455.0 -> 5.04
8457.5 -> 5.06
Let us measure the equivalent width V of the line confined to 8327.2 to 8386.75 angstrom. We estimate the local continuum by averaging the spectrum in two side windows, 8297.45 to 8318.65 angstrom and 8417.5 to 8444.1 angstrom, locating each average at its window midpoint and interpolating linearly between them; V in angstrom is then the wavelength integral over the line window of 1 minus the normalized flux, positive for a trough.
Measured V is 0.9 angstrom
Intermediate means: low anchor 4.92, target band 4.78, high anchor 4.75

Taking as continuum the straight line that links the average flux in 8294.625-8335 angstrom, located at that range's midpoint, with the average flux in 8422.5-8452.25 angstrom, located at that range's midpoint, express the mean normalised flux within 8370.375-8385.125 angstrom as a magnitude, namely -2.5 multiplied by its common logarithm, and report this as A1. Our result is 0.01 mag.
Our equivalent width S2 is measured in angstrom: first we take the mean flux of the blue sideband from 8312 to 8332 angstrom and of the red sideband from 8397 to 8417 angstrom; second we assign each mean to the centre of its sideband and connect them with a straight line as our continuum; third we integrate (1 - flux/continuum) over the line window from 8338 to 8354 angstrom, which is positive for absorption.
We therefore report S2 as 0.4 angstrom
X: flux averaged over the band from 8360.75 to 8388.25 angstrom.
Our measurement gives 4.8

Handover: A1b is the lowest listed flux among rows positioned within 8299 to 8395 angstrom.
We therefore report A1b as 4.59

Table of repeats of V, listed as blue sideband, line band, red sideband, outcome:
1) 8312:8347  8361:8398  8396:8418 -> 0.54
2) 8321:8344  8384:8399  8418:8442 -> 0.01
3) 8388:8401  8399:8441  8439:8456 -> 0.38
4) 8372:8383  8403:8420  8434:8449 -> -0.14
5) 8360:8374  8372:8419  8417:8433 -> -0.01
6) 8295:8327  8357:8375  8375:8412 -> -0.07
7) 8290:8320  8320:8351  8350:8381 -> 0.96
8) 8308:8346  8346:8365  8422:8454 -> -0.18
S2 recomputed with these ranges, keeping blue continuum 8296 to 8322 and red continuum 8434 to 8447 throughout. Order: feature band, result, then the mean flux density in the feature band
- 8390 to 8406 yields -0.3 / 4.89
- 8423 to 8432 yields 0.0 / 4.81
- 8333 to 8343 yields 0.3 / 4.71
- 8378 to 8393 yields 0.4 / 4.7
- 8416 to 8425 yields 0.1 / 4.73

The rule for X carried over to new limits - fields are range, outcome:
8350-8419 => 4.83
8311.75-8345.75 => 4.78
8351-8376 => 4.85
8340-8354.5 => 4.74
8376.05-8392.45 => 4.72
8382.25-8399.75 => 4.73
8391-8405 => 4.89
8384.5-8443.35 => 4.79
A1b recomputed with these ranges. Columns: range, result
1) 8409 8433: 4.71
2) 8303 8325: 4.7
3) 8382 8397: 4.62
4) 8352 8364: 4.78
